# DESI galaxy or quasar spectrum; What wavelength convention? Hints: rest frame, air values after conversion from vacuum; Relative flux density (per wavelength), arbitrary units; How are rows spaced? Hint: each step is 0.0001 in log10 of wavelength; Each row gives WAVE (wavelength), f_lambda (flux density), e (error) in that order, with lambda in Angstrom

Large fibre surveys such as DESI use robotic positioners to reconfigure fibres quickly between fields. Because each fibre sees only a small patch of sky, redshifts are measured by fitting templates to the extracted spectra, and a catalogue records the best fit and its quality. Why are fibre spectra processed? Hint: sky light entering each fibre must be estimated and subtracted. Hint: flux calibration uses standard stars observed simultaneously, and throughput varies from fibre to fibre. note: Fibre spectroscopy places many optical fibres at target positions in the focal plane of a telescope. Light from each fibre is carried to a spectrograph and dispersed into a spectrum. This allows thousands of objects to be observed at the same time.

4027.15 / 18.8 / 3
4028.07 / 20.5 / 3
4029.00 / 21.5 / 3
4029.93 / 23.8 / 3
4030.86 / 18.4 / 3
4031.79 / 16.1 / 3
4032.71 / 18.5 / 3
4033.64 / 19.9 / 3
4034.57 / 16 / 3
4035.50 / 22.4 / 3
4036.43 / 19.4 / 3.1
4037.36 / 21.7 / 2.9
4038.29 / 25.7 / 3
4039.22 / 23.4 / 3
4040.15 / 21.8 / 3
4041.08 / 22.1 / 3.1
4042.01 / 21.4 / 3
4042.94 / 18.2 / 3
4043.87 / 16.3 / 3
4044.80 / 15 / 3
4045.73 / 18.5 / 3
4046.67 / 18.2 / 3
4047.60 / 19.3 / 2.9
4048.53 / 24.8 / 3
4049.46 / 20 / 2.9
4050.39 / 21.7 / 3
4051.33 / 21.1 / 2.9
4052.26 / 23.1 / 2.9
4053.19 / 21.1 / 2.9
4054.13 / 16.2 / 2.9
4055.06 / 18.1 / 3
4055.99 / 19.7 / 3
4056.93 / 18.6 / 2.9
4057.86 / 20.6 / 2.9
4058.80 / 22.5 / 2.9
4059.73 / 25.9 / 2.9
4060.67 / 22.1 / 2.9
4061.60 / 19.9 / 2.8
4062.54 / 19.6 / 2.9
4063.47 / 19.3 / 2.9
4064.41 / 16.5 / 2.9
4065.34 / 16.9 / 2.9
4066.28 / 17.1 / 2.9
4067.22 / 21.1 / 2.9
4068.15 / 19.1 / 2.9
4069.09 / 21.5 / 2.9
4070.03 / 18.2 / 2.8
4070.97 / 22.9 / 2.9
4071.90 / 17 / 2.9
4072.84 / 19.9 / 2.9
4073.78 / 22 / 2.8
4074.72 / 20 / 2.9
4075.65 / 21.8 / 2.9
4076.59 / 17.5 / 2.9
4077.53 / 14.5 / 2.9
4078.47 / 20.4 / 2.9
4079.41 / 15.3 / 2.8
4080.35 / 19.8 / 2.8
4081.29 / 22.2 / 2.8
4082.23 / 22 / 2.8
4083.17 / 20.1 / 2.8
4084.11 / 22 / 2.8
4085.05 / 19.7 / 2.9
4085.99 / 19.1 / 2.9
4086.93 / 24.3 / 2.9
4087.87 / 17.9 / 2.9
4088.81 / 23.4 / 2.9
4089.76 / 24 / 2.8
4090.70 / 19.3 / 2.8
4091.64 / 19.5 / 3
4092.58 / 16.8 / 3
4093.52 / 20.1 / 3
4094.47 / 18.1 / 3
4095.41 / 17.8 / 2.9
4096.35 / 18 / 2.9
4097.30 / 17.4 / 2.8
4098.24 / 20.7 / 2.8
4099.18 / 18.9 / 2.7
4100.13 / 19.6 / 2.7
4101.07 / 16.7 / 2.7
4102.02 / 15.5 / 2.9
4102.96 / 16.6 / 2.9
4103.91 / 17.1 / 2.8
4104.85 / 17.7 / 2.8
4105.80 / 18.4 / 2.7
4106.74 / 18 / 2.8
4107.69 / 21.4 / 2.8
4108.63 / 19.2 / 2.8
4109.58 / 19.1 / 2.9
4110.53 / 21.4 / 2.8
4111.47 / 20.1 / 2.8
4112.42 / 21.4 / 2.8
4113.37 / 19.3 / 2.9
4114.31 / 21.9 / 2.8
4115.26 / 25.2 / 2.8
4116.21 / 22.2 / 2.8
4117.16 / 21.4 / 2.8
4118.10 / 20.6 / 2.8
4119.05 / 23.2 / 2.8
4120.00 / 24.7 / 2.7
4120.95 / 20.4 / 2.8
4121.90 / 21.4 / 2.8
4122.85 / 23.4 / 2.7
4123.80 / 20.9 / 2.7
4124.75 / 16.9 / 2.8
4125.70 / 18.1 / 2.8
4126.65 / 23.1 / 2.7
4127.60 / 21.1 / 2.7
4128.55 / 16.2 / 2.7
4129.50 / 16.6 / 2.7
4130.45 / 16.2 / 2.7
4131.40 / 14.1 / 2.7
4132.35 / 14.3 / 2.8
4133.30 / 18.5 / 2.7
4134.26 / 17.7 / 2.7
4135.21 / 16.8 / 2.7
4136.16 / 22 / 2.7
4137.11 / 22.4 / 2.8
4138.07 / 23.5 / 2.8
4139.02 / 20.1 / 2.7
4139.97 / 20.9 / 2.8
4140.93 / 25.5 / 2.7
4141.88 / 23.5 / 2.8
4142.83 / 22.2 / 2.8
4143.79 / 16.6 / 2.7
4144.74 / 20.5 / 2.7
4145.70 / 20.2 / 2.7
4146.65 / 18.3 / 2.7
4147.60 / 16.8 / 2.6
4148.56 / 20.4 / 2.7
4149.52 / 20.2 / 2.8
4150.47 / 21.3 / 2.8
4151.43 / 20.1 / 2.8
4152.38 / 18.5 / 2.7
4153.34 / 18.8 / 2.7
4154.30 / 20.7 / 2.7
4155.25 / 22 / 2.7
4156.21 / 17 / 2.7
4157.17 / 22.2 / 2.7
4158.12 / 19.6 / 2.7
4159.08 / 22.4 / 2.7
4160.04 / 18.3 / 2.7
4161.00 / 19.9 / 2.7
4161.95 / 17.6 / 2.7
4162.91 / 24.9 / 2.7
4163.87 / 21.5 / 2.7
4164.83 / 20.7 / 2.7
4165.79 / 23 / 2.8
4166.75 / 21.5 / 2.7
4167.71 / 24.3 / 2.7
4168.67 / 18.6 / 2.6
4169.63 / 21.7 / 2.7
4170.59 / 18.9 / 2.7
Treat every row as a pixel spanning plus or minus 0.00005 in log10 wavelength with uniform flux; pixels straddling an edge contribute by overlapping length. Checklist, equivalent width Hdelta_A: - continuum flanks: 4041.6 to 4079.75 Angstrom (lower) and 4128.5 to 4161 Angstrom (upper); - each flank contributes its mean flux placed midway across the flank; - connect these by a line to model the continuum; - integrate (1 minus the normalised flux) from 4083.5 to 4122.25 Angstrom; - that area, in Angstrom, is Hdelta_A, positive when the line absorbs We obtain -0.8 Angstrom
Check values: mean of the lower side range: 19.6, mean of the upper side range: 19.6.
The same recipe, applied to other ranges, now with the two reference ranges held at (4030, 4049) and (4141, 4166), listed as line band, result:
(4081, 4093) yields -0.4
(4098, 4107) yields 1.0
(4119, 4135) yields 0.9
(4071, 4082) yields 0.4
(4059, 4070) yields 0.1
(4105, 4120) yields -0.5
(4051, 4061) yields -0.4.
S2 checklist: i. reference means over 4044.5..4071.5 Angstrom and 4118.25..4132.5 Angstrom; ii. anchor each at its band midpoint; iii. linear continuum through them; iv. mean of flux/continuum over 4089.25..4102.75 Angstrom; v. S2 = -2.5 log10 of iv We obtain 0.06 mag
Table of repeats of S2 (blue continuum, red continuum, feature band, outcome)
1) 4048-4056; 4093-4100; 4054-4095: -0.009 mag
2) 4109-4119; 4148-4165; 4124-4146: 0.074 mag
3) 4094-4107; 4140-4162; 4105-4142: -0.073 mag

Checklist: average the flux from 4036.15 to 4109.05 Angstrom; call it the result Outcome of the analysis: 19.7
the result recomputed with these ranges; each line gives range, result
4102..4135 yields 19.6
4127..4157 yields 19.5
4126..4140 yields 18.8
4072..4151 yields 19.8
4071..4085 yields 19.7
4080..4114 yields 19.5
